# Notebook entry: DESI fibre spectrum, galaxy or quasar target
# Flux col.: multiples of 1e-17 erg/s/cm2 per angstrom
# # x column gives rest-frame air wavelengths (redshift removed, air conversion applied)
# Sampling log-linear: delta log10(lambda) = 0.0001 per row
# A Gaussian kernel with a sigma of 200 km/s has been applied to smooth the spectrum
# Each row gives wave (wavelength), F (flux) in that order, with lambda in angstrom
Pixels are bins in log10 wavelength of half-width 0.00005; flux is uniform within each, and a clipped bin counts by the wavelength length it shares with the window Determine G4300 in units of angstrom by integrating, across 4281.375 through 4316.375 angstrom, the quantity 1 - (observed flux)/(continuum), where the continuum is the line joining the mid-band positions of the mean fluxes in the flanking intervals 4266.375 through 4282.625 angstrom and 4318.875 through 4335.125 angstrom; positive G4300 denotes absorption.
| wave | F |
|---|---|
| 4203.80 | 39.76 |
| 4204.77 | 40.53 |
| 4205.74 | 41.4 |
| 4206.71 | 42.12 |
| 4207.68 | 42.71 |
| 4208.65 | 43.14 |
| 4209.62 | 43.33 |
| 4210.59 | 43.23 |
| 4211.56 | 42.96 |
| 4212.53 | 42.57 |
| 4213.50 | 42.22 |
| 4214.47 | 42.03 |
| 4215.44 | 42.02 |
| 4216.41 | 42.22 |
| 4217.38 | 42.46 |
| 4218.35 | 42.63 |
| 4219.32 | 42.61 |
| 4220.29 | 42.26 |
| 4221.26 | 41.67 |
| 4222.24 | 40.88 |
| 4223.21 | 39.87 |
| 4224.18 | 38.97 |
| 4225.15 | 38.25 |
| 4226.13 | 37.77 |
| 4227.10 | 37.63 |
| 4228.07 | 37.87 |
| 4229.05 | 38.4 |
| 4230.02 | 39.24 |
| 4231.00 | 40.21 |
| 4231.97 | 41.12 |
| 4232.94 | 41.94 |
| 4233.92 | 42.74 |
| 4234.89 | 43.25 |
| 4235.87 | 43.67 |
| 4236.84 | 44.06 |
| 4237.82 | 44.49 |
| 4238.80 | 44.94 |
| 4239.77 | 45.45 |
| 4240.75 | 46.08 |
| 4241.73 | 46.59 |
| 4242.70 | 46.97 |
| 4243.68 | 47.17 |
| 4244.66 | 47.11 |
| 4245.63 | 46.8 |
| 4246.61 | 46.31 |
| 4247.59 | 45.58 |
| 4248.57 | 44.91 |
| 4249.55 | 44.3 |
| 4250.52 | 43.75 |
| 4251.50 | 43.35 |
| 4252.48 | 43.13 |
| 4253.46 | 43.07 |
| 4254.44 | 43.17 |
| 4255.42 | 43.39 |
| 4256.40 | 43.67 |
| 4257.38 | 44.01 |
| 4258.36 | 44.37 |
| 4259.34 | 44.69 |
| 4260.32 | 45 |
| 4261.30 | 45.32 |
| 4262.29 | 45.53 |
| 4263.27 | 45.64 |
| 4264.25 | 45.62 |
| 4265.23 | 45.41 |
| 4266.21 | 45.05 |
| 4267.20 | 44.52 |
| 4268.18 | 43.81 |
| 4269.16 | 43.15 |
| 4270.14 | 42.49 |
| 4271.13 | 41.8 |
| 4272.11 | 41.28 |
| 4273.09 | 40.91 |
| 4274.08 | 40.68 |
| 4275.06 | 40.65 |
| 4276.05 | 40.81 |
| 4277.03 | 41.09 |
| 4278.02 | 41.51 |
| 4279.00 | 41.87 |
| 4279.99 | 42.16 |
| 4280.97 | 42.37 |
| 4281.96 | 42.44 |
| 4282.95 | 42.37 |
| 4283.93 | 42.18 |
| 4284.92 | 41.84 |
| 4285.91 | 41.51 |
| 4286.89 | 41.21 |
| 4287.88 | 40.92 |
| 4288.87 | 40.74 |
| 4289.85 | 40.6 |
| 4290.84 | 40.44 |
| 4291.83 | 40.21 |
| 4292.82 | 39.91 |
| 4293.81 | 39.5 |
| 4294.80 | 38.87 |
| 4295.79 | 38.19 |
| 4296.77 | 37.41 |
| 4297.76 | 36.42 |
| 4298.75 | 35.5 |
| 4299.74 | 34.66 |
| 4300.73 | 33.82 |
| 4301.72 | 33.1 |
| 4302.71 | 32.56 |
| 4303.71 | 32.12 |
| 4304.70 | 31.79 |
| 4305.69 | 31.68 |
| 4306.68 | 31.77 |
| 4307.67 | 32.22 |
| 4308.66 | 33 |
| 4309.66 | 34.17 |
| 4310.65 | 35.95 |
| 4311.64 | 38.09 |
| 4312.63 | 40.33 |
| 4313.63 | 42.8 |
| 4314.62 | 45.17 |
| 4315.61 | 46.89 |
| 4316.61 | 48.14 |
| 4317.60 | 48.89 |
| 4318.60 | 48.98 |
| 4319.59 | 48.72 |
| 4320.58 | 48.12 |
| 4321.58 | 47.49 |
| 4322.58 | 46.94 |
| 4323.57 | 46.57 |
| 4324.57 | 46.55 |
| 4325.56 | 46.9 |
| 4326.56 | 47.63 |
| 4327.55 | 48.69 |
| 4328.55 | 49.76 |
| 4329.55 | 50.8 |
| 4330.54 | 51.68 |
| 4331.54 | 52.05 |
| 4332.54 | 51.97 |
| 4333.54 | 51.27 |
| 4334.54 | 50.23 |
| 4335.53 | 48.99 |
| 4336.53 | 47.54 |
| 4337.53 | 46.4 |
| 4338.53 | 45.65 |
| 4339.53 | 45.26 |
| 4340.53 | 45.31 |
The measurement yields 5.5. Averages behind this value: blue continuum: 42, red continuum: 49.1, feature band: 38.1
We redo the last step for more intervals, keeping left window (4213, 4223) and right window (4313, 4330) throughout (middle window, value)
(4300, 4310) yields 3.0 angstrom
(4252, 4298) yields 2.9 angstrom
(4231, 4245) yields -0.5 angstrom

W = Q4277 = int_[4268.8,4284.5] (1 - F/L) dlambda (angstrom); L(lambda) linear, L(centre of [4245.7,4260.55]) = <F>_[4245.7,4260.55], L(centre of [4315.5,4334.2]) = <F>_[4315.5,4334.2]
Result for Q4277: 1.4 angstrom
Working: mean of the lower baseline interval 44.2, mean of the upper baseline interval 48.9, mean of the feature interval 41.7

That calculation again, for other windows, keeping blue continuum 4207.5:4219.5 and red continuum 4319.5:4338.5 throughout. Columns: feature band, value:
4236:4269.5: -0.13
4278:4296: 2.13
